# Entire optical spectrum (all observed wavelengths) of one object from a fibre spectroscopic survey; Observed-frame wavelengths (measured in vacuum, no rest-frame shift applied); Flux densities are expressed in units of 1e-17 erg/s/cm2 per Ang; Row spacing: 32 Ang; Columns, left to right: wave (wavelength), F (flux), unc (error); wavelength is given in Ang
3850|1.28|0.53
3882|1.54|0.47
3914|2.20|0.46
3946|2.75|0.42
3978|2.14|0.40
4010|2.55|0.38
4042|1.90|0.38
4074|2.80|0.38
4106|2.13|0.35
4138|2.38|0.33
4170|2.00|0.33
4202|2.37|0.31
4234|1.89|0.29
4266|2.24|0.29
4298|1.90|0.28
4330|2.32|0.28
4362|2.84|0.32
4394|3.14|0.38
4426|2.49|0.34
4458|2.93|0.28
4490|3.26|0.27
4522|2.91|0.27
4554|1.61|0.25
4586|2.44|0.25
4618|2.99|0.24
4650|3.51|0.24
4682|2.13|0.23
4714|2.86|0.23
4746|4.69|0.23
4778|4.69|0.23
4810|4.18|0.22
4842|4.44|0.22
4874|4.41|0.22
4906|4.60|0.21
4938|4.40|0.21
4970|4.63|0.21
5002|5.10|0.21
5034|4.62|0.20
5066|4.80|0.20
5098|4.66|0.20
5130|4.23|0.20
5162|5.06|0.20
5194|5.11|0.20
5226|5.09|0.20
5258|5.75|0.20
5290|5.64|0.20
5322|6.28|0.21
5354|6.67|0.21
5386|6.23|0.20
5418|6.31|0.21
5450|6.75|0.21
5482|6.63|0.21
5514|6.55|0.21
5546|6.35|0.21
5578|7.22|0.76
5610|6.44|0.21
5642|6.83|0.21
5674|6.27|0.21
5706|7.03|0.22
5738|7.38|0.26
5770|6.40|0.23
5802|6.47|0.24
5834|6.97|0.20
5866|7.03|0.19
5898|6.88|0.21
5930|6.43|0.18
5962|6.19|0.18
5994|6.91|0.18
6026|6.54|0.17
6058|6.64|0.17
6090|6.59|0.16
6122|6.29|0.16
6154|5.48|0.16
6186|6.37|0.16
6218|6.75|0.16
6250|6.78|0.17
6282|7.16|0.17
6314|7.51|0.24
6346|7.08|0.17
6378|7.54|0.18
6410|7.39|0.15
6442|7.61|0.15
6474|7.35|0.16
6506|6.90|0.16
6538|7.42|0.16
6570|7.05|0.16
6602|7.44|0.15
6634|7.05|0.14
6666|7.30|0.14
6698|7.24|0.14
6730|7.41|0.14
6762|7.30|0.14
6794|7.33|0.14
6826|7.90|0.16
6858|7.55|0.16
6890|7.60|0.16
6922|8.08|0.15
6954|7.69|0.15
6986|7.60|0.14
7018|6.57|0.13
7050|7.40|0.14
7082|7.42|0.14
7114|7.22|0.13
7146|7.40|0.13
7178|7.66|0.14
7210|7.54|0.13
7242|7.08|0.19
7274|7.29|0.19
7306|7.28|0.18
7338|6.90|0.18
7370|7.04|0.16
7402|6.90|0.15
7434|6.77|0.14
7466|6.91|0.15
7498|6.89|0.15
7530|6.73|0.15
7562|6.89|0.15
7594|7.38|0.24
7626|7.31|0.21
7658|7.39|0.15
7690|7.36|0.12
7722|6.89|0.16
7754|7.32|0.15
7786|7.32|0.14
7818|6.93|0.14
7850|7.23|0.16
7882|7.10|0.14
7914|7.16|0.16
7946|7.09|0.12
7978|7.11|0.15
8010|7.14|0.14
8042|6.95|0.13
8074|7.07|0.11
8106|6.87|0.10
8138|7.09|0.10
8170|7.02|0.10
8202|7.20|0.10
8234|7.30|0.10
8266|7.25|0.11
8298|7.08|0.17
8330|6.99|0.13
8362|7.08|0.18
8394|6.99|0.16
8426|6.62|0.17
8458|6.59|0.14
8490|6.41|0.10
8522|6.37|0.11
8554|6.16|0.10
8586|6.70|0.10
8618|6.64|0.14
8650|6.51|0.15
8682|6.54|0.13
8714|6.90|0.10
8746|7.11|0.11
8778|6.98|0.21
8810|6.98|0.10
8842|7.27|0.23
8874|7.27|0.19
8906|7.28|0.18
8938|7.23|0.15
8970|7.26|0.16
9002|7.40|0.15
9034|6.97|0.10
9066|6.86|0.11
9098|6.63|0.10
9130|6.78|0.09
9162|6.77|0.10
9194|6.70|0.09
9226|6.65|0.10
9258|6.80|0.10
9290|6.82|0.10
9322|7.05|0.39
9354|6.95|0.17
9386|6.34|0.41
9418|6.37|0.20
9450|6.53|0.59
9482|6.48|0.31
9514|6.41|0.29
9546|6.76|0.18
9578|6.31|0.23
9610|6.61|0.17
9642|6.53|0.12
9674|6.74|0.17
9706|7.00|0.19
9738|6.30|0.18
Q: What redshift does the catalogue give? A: 0.189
